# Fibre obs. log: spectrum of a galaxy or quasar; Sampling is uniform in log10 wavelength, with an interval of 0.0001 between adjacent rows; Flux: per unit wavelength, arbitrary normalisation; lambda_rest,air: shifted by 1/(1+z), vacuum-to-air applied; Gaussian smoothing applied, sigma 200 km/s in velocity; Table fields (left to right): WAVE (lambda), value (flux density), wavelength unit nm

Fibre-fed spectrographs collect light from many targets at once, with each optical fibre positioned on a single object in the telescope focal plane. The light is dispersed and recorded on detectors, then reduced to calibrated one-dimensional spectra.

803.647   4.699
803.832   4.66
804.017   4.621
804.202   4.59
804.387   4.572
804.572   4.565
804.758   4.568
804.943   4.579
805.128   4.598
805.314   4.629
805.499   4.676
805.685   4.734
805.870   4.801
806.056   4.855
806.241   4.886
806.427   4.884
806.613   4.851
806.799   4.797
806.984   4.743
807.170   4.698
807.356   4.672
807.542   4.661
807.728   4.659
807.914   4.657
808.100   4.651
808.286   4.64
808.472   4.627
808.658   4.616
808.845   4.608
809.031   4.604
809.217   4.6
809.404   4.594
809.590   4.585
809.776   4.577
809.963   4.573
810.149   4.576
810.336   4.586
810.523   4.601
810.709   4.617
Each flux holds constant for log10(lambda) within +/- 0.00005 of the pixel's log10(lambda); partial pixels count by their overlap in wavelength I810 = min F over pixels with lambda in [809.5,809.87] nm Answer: 4.577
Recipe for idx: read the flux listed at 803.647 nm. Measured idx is 4.699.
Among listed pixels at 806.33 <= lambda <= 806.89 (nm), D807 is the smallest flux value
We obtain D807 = 4.797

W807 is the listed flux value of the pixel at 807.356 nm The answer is 4.672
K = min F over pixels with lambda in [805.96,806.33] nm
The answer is 4.855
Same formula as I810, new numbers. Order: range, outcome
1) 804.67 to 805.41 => 4.568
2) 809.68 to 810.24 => 4.573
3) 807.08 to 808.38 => 4.64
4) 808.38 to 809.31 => 4.6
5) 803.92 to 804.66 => 4.565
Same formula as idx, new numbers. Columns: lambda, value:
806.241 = 4.886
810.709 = 4.617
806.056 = 4.855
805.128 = 4.598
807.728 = 4.659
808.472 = 4.627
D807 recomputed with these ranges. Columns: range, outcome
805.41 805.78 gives 4.676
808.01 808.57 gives 4.627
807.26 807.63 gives 4.661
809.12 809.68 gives 4.585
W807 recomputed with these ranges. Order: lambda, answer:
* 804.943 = 4.579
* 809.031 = 4.604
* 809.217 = 4.6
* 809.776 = 4.577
